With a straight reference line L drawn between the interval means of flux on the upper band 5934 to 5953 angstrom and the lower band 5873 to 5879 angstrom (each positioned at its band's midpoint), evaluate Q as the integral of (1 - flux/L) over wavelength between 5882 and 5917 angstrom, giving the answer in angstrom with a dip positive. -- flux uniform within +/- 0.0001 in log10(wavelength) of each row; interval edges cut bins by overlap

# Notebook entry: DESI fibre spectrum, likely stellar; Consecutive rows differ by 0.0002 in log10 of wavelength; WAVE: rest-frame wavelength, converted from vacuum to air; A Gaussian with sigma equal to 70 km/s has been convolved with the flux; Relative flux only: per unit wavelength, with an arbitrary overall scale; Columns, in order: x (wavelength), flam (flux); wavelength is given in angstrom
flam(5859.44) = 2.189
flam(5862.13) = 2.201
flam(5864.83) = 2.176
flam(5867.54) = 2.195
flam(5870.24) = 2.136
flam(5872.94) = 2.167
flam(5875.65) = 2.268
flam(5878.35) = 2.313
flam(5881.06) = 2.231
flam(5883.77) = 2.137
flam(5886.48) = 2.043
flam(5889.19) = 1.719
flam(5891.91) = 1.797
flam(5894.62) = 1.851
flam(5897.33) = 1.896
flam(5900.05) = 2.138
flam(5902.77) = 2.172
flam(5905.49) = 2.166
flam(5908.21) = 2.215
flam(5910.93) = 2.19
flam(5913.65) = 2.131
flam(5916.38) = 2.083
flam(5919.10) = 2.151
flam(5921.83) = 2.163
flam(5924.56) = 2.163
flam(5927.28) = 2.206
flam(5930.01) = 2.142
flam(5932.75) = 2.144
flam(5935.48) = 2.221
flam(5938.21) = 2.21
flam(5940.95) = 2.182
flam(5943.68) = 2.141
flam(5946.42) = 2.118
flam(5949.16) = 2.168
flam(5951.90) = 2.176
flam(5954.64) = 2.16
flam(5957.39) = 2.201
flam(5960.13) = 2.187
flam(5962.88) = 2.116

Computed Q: 2.95 angstrom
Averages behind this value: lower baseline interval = 2.26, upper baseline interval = 2.17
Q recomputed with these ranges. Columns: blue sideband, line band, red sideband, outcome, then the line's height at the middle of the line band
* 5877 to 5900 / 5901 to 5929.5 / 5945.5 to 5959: -1.2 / 2.07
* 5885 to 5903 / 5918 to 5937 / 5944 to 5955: -1.0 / 2.07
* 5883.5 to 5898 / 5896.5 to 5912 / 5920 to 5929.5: -1.0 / 2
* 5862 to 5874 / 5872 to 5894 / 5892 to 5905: 0.2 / 2.09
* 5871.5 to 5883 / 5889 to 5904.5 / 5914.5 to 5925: 1.7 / 2.19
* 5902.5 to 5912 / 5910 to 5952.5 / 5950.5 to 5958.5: 0.4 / 2.18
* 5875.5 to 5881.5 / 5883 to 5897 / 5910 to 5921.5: 2.1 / 2.24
